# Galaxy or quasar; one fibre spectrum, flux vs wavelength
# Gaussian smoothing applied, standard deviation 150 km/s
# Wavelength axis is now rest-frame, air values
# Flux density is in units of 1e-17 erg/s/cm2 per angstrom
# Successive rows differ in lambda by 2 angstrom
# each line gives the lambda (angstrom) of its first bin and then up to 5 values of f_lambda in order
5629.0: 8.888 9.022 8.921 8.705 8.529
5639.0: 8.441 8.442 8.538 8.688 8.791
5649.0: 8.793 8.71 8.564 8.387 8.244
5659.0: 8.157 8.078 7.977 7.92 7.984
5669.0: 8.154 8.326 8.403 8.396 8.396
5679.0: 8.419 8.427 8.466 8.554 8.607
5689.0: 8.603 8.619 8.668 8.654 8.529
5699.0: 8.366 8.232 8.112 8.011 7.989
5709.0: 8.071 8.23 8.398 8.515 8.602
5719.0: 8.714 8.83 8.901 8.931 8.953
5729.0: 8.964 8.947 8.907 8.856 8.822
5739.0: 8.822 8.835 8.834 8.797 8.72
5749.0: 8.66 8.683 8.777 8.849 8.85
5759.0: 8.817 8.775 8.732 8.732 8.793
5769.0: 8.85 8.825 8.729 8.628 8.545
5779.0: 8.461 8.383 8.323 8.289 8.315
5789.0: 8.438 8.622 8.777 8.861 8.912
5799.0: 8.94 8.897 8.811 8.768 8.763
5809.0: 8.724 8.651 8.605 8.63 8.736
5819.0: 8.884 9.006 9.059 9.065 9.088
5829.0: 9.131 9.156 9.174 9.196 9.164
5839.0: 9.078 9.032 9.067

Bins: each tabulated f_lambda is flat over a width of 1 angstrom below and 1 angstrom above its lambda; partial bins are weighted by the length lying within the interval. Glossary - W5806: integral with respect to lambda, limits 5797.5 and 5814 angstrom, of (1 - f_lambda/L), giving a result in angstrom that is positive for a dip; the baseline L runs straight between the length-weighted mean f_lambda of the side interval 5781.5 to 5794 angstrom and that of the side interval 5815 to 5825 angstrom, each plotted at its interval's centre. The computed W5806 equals -0.1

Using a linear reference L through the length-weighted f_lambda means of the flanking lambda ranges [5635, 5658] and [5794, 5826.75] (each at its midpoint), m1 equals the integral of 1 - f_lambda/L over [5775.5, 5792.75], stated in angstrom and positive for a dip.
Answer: 0.7 angstrom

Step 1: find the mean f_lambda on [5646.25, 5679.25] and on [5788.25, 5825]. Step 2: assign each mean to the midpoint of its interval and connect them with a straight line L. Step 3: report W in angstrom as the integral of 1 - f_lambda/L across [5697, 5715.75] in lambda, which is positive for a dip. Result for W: 0.5 angstrom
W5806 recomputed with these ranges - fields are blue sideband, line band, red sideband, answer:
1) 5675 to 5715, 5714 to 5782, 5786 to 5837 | -1.31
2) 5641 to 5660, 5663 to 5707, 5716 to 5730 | 1.65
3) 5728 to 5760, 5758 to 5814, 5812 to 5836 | 1.42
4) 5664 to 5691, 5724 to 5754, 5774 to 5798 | -1.29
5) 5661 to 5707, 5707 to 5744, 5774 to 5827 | -1.04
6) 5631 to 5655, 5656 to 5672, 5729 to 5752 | 1.07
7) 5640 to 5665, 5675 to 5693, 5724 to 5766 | 0.10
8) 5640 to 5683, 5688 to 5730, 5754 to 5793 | -0.17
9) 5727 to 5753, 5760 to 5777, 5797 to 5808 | 0.17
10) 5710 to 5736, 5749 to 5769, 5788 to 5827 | -0.01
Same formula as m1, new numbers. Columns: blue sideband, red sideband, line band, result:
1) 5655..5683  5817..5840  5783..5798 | 0.49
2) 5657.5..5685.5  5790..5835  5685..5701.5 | -0.38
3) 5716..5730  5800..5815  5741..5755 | 0.08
